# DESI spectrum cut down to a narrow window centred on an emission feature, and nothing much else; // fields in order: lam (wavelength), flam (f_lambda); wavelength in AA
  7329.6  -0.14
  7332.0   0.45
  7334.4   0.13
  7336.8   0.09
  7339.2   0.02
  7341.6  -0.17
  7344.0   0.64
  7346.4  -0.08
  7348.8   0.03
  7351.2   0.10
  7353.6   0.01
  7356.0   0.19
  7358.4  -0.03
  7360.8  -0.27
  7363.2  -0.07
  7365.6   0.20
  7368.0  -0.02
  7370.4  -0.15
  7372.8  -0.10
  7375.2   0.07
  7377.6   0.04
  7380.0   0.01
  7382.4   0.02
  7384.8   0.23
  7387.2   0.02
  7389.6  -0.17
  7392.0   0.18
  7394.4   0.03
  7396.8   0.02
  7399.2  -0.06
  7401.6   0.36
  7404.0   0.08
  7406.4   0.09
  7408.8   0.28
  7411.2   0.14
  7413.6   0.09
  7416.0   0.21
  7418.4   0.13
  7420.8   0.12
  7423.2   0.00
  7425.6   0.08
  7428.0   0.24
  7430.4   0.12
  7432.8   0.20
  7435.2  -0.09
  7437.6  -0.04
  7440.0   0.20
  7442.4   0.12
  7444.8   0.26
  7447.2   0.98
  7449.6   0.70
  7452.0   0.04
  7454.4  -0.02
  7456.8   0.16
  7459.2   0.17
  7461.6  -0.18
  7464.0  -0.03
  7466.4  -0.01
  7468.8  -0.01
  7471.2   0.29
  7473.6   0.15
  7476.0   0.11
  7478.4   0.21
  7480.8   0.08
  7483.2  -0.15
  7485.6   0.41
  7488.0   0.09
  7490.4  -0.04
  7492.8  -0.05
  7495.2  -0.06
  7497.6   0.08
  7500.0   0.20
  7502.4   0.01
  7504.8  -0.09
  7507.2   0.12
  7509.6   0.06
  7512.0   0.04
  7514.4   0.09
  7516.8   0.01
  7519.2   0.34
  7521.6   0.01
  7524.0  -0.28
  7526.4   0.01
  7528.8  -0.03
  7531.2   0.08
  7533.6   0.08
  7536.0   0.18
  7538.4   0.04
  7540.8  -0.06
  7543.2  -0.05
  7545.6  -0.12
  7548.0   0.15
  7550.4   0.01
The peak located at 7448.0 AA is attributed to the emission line Hgamma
